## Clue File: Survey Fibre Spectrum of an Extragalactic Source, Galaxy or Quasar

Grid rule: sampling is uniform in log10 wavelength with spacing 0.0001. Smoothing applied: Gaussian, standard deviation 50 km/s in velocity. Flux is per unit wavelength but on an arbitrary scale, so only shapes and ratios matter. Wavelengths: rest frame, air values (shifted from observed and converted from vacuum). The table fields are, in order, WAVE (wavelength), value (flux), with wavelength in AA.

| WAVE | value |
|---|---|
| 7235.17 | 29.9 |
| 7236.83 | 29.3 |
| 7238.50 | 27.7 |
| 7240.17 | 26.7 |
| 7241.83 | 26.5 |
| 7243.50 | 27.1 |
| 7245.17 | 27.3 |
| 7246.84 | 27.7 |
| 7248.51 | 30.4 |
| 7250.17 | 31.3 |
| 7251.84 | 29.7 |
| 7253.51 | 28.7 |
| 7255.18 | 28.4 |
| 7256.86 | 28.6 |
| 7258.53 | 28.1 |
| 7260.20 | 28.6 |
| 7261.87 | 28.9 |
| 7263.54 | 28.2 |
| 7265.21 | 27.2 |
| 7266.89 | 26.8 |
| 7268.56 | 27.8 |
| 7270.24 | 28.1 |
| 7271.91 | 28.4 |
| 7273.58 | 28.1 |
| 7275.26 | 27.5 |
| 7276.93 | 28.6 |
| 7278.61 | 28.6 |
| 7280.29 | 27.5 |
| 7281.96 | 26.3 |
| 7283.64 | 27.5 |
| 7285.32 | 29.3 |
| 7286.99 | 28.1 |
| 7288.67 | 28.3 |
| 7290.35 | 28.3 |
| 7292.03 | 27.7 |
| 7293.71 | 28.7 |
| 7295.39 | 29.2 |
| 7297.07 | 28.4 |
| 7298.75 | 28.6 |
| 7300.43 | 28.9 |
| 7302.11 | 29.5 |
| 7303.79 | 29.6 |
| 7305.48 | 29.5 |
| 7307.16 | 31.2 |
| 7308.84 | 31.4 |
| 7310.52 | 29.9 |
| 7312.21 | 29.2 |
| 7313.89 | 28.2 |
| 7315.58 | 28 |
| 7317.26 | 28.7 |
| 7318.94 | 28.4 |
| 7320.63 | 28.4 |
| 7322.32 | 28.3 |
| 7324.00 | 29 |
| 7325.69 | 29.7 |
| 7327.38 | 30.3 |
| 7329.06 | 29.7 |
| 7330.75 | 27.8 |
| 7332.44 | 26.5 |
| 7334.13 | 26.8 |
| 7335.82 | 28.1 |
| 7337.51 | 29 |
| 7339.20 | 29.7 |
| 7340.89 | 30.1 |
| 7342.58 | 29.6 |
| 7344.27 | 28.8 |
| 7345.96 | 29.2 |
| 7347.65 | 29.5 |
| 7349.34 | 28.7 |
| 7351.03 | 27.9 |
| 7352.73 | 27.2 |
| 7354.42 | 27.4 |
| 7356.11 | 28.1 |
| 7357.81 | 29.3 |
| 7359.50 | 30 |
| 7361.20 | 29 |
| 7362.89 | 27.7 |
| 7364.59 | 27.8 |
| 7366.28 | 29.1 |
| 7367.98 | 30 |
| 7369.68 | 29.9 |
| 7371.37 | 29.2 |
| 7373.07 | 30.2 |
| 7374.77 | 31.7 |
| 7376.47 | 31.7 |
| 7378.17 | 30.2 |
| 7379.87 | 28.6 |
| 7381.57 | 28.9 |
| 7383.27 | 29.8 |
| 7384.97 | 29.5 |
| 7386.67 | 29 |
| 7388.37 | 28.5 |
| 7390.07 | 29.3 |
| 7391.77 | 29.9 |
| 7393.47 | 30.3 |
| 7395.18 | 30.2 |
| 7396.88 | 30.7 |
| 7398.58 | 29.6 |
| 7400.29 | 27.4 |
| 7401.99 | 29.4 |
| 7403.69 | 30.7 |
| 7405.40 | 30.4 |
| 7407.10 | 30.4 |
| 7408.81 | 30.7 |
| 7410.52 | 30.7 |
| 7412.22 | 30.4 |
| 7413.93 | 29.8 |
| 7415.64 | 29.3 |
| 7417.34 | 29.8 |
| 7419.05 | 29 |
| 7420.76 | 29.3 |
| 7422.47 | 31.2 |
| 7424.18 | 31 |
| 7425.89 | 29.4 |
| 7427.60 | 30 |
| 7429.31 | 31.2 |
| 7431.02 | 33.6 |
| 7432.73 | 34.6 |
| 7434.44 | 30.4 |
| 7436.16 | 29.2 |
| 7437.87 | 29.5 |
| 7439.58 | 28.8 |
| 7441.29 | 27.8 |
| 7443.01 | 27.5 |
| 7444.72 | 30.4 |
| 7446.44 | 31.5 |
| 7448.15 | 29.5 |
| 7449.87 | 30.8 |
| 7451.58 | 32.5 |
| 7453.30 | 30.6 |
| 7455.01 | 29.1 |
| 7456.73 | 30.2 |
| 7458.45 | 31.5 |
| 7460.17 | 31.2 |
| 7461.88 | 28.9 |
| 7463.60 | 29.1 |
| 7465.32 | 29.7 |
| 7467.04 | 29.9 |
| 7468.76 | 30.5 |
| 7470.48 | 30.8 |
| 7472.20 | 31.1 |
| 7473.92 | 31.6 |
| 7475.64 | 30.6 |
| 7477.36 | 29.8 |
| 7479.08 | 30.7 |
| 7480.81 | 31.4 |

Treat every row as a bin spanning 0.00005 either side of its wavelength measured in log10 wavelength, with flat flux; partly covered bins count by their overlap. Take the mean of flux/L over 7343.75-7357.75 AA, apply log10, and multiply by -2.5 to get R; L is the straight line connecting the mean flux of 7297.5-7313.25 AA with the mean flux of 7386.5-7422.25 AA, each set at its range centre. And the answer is 0.05 mag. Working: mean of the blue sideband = 29.7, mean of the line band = 28.4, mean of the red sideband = 29.8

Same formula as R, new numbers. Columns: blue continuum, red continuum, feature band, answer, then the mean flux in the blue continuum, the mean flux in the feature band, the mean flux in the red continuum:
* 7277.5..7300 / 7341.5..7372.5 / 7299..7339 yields -0.02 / 28.2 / 29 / 28.8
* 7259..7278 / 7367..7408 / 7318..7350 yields 0.01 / 28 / 28.8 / 29.8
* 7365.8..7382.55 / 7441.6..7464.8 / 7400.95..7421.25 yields 0.00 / 30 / 30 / 30.1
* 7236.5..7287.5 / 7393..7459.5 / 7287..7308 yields -0.01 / 28.2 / 28.9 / 30.2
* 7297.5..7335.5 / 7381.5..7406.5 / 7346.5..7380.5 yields 0.01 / 29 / 29.2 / 29.6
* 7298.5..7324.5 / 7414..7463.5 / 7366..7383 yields -0.01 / 29.2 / 30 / 30.3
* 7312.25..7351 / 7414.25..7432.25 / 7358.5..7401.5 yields 0.00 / 28.7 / 29.5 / 30.5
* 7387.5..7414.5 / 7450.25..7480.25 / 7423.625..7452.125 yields -0.01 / 29.9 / 30.4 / 30.5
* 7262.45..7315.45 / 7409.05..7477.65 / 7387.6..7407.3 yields 0.00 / 28.5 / 29.7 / 30.3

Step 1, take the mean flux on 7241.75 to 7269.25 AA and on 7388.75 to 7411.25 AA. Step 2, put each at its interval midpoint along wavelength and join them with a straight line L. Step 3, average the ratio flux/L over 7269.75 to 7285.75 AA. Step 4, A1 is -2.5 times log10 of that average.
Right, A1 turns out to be 0.02 mag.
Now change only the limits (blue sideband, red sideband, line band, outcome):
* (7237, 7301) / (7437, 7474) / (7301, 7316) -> -0.04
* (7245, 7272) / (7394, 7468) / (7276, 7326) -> 0.01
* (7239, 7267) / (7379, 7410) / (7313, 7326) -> 0.01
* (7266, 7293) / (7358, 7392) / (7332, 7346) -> 0.01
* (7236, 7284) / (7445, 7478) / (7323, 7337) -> 0.02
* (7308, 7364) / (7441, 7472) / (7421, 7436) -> -0.05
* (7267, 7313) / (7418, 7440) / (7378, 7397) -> 0.02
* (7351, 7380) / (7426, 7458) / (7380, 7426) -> 0.00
